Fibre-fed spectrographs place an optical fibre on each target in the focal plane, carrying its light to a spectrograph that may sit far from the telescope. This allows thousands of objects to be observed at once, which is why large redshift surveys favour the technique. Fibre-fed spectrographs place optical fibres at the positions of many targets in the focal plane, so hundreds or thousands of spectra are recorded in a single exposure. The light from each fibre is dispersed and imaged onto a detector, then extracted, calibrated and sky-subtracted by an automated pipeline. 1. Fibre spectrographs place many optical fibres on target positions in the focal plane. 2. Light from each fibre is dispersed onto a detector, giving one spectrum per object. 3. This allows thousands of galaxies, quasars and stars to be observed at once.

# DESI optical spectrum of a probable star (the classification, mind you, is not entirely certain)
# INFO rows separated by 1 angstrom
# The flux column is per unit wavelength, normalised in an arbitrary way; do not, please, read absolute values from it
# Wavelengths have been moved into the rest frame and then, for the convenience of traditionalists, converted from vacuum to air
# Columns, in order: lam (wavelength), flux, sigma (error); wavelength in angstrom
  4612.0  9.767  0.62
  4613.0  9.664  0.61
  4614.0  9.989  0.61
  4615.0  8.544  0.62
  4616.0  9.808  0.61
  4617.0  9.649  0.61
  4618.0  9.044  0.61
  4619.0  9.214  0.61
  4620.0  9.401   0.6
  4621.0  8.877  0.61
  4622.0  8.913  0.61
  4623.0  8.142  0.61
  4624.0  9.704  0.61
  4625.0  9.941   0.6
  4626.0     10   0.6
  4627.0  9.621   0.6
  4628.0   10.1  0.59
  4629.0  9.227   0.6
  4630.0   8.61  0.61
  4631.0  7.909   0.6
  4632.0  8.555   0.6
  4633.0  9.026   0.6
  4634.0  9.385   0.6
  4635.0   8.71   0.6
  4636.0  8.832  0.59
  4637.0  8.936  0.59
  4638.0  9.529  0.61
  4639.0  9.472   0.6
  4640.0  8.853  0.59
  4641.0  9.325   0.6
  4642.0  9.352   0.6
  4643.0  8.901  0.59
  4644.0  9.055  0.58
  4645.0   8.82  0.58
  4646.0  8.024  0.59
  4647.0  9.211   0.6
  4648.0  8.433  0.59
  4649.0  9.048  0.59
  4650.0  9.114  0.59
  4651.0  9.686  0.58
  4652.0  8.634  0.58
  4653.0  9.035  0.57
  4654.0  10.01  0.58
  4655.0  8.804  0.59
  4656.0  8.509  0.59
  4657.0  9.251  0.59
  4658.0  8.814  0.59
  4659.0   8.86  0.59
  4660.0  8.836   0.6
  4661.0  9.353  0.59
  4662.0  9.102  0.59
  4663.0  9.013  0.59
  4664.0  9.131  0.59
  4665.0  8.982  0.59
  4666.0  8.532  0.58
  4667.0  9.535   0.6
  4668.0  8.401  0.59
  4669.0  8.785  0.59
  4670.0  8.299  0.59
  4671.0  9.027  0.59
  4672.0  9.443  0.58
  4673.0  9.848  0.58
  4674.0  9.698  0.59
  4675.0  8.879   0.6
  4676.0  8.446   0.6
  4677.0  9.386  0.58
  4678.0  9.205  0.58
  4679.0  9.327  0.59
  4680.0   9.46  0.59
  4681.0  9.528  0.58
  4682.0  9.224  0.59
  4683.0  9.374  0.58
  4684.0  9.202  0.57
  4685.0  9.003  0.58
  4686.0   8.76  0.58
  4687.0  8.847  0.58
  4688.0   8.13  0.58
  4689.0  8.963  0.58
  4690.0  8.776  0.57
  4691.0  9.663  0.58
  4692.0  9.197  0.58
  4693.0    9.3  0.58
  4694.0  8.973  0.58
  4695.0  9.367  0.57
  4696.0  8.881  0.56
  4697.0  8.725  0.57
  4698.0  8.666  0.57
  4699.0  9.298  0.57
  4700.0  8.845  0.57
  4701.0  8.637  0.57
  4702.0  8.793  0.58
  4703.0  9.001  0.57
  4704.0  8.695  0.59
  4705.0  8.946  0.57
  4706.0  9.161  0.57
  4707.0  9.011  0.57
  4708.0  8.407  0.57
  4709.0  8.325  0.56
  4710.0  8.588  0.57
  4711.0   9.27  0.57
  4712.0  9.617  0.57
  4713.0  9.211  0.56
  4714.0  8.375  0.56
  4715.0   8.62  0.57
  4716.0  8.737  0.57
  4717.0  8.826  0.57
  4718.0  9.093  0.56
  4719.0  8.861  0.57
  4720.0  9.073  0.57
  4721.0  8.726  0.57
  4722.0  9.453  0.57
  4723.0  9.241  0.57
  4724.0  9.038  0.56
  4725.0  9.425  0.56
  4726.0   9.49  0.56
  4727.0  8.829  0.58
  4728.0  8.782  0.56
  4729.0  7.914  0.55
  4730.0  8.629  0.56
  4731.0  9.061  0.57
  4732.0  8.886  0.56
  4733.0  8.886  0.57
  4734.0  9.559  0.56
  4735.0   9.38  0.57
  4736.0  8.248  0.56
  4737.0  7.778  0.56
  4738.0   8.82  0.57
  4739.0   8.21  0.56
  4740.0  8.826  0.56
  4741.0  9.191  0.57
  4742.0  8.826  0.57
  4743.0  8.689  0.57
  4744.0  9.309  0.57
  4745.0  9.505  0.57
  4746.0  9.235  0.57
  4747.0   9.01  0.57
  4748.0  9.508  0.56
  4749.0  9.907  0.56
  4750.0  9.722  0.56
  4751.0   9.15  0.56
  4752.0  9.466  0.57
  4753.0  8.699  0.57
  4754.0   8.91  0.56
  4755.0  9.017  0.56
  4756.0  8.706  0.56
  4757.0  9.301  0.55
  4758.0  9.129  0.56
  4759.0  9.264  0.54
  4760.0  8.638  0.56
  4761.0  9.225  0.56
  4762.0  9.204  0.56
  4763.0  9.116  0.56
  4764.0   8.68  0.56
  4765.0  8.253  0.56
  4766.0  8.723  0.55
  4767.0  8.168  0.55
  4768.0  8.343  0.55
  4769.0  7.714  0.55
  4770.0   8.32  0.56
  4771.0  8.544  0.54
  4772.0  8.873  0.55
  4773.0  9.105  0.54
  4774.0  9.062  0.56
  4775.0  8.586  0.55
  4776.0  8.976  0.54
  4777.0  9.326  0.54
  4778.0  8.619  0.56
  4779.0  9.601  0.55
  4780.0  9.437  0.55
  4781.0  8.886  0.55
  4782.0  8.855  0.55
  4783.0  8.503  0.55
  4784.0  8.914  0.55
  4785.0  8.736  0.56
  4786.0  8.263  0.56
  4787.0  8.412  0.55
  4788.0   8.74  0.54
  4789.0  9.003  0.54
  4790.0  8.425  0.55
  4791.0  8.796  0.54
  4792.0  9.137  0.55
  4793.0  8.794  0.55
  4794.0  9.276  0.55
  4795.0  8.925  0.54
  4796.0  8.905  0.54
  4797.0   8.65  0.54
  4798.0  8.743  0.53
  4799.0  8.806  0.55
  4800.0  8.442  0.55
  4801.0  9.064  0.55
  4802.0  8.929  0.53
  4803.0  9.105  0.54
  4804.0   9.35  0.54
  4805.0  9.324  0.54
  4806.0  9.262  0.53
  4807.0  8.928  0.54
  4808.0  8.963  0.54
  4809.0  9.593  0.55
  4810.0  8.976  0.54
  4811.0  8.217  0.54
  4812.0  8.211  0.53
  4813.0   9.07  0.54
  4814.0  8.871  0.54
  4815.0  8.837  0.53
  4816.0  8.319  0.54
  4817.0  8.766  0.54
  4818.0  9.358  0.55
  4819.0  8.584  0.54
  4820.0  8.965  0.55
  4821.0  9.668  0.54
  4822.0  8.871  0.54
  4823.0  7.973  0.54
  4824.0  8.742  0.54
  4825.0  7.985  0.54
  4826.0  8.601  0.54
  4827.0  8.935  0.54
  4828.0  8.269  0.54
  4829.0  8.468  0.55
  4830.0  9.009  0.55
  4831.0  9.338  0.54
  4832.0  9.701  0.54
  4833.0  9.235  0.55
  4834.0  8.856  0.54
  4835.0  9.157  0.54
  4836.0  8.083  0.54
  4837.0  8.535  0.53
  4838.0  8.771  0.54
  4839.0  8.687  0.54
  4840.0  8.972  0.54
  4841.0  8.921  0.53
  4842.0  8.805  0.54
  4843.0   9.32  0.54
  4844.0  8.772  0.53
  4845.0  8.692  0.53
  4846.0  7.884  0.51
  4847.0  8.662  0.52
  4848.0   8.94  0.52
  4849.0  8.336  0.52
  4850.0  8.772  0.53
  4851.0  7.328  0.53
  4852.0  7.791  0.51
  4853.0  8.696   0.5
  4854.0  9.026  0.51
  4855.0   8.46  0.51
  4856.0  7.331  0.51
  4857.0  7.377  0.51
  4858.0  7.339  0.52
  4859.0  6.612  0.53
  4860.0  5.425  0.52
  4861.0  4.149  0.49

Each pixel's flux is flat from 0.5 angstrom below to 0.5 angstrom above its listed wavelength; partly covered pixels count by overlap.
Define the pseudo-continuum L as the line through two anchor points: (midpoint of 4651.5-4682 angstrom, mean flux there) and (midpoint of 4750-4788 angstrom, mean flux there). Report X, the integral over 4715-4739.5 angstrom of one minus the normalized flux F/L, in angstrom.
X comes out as 0.2 angstrom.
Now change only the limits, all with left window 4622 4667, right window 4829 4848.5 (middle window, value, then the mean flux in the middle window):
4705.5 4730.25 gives 0.2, 8.91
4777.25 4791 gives 0.2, 8.81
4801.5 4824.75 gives -0.1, 8.9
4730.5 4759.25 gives -0.3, 9.04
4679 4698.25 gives -0.1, 9.07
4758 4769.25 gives 0.3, 8.71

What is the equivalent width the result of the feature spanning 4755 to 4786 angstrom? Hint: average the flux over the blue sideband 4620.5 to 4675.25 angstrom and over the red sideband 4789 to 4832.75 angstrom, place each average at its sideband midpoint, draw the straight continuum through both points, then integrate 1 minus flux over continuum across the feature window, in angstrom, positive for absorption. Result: 0.33 angstrom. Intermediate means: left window 9.06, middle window 8.82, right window 8.87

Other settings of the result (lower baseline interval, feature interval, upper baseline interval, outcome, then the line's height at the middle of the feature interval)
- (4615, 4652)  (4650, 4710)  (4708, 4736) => 0.03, 9.02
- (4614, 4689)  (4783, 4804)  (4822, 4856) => -0.15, 8.75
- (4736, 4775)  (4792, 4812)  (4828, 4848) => -0.22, 8.85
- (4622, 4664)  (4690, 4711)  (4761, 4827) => 0.09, 8.97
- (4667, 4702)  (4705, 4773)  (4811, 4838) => 0.26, 8.94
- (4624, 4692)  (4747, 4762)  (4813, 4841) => -0.44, 8.92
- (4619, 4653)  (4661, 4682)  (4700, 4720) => -0.33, 8.97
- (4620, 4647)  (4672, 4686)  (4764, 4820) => -0.41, 9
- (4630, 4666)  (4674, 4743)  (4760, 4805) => -0.32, 8.9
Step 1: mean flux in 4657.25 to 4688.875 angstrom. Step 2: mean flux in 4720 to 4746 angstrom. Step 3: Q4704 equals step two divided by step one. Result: 1.0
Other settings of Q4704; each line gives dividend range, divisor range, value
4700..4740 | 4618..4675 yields 0.98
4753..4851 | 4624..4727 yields 0.98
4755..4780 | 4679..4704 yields 0.98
